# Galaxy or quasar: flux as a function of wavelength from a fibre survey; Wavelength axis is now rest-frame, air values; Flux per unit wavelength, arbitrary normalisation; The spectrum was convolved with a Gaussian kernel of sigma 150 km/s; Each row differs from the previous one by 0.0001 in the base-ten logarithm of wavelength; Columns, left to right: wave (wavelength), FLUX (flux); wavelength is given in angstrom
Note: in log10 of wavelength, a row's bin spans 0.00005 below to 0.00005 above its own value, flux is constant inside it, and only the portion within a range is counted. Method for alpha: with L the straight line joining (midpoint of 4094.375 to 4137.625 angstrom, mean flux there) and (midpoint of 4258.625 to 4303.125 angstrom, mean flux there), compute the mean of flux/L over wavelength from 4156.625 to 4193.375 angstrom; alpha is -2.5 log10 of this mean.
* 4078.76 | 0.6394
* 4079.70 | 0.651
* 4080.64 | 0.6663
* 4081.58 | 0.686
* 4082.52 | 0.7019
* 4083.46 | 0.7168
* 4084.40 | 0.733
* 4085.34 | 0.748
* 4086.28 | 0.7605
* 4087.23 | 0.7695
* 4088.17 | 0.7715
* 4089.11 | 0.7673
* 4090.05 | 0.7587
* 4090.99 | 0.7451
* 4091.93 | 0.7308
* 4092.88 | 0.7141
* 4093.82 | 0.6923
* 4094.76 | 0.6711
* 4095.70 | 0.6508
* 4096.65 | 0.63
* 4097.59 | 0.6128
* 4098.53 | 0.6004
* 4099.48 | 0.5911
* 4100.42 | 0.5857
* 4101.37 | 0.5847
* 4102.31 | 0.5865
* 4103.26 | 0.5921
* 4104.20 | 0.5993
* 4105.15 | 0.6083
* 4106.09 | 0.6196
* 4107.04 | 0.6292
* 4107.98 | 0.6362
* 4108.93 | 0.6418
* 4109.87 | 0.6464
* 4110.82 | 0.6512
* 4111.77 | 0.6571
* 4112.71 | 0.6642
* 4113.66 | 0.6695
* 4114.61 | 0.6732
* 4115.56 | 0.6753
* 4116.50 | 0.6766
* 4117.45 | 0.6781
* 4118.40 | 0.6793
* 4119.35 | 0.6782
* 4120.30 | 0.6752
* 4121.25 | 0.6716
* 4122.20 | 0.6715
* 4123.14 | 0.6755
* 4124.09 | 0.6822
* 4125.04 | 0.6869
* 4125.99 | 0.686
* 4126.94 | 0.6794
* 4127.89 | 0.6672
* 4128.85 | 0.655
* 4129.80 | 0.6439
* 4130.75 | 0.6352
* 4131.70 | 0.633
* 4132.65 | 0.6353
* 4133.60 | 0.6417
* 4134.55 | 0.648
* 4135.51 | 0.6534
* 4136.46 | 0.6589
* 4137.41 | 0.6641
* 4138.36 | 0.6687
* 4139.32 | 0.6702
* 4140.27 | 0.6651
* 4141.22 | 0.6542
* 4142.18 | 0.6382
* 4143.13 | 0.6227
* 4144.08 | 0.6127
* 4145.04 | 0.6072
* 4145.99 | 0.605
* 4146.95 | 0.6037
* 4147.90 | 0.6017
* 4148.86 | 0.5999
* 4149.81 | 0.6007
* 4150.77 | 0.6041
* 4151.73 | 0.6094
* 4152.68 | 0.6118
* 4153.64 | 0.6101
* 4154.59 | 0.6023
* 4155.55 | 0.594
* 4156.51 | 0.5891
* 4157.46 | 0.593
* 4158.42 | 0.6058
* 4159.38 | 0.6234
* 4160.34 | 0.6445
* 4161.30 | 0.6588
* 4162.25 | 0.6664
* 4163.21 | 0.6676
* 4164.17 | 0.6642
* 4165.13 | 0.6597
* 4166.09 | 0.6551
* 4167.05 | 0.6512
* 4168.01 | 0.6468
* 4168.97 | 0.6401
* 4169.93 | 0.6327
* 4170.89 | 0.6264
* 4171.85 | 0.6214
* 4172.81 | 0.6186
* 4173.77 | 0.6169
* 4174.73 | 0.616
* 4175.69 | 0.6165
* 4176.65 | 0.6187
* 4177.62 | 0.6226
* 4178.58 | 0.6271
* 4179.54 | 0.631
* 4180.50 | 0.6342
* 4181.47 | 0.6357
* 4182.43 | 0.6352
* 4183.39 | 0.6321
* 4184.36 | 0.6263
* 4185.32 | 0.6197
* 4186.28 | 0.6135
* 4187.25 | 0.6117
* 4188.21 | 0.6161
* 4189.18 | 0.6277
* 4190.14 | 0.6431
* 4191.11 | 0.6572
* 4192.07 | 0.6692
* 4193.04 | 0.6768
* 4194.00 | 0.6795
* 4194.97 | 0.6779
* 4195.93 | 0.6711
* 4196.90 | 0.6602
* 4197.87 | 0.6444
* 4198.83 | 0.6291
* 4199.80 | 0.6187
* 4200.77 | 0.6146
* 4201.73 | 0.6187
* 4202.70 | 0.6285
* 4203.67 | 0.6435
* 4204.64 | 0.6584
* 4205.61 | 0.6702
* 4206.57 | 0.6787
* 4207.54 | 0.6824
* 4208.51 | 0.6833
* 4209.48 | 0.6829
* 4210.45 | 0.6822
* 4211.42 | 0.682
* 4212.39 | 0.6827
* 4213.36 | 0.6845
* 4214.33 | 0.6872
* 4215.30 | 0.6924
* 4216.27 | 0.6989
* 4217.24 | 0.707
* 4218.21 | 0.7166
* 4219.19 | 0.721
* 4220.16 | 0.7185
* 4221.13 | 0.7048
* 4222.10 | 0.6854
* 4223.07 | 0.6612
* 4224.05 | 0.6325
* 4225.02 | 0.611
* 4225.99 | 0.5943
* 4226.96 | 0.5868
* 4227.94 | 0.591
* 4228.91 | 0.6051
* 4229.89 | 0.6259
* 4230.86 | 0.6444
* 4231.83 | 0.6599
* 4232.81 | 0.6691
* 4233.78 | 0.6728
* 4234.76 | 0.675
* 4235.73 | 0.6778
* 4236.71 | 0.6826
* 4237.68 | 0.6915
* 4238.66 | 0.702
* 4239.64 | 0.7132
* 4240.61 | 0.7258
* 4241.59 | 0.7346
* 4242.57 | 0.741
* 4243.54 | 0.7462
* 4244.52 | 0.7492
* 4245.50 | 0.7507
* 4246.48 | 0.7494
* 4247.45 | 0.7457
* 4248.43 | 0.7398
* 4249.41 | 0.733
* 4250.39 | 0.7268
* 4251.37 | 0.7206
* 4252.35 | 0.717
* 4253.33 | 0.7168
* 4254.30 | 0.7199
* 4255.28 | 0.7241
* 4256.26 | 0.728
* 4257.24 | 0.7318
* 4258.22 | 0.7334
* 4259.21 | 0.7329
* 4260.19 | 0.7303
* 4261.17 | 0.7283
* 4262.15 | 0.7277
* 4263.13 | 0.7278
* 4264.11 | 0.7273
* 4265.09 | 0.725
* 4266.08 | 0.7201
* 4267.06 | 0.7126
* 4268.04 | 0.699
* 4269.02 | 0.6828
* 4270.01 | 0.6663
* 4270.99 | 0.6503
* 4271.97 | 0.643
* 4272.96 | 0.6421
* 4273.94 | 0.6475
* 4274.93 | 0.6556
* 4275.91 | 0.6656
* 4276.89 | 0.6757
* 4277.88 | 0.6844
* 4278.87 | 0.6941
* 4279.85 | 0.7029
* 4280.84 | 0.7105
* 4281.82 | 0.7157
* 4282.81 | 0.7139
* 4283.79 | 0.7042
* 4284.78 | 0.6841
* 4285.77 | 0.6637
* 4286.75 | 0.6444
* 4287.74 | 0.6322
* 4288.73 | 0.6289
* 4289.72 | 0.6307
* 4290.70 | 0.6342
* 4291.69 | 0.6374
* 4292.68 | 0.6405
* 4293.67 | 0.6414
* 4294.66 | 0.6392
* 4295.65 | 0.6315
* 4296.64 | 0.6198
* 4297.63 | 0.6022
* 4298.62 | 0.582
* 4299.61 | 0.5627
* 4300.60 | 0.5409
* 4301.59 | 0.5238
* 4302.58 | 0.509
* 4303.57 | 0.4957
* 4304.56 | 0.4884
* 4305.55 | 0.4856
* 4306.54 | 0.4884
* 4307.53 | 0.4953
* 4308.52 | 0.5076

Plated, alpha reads 0.03 mag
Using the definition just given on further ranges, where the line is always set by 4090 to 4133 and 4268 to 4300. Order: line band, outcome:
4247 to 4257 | -0.114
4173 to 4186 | 0.049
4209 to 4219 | -0.061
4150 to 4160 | 0.086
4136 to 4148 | 0.028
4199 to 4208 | 0.015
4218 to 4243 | -0.025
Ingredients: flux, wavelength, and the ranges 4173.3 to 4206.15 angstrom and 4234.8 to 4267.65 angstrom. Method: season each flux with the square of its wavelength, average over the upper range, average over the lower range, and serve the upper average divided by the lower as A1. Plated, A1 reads 1.17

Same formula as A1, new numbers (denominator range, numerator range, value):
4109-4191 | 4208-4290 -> 1.13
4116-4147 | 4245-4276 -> 1.15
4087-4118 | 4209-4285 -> 1.13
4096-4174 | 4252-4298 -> 1.14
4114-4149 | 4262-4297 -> 1.10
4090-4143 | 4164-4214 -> 1.02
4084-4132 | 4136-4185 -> 0.97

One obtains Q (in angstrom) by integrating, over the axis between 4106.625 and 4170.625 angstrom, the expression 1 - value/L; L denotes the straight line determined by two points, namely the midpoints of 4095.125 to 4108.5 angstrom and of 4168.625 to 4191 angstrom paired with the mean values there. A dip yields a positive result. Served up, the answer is -2.9 angstrom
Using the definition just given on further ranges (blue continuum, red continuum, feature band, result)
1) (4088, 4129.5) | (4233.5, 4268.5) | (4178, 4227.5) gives 3.2 angstrom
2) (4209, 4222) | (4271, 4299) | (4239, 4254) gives -1.2 angstrom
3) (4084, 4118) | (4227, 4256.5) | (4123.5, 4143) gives 0.5 angstrom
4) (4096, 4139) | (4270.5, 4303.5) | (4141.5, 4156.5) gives 0.9 angstrom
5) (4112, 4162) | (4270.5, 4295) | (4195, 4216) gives -0.3 angstrom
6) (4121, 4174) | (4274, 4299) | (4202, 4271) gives -4.6 angstrom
